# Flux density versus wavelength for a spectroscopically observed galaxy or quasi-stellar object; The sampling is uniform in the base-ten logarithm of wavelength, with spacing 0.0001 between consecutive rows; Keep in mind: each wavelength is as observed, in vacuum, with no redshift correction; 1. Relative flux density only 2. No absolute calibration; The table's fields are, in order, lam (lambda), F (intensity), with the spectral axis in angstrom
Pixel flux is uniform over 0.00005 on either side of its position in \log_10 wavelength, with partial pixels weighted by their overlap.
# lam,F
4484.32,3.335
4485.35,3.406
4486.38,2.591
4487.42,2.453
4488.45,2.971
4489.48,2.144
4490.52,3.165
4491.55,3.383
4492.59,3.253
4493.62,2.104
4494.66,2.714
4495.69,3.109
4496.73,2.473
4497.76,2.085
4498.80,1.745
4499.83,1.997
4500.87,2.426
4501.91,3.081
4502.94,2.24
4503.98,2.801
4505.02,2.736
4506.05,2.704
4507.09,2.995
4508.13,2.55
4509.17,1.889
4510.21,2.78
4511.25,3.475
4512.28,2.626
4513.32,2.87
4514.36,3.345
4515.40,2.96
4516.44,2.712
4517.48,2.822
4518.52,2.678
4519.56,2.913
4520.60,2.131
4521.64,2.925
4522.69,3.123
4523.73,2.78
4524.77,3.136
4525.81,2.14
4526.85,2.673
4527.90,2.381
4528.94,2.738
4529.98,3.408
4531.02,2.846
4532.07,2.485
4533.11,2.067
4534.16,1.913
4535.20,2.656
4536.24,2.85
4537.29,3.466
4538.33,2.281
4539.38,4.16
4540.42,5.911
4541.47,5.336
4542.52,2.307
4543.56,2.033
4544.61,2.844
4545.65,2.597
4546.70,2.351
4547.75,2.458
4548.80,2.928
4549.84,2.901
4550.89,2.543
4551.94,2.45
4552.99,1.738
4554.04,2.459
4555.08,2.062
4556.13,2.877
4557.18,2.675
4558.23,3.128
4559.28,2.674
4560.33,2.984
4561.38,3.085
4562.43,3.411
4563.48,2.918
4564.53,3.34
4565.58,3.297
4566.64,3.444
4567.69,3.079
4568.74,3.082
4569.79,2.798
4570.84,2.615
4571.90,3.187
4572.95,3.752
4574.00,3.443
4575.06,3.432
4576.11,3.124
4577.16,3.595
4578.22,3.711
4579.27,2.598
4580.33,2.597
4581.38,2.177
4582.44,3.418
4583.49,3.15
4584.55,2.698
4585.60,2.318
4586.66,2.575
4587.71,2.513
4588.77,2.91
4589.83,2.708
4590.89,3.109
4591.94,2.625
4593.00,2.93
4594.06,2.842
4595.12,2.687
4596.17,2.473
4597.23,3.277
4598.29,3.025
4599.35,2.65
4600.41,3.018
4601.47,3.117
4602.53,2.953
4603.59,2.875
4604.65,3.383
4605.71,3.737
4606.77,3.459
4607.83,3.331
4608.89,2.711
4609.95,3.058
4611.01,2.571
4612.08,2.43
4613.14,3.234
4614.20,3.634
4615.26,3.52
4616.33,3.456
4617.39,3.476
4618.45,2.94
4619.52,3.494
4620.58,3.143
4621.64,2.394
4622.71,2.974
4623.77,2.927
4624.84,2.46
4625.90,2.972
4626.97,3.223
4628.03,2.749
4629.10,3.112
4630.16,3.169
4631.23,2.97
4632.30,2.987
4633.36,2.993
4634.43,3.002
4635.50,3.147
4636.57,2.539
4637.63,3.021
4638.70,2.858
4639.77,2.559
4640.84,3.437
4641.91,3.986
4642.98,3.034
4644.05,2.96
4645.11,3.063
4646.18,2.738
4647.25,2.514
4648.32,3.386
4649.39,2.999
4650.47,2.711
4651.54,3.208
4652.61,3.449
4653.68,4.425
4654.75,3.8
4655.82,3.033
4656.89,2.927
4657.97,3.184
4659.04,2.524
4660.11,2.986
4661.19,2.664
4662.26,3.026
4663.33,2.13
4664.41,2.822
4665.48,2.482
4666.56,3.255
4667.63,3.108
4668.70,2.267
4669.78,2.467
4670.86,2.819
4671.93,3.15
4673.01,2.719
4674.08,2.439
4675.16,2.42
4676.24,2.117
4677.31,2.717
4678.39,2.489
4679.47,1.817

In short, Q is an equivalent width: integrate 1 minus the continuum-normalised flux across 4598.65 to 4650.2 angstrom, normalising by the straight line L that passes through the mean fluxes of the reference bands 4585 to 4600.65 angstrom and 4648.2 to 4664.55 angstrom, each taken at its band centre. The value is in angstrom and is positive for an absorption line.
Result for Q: -2.22 angstrom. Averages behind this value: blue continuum 2.77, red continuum 3.08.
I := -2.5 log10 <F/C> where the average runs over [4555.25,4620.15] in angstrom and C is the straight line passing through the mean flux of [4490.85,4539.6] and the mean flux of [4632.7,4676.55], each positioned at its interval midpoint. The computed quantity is -0.08 mag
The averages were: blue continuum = 2.71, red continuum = 2.94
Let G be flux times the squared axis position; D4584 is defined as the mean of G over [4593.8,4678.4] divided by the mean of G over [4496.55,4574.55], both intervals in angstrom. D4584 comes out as 1.10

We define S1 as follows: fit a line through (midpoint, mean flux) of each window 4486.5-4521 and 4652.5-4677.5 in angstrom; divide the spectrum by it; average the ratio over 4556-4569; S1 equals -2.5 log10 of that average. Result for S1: -0.13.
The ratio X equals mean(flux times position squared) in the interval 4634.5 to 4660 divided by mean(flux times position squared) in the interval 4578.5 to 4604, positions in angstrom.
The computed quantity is 1.1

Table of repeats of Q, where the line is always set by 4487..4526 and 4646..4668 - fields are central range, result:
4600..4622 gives -1.68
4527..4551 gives -1.43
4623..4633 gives 0.02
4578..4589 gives 0.41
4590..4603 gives 0.03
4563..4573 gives -1.03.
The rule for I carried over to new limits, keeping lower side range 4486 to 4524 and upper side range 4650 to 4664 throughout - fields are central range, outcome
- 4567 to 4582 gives -0.080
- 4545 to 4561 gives 0.089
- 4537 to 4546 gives -0.233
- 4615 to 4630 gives -0.022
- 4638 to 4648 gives 0.007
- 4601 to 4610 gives -0.084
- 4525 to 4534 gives 0.072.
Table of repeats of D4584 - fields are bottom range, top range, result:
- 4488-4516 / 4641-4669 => 1.21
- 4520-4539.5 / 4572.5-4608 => 1.13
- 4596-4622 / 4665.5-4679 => 0.88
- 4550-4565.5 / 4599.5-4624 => 1.16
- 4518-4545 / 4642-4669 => 1.08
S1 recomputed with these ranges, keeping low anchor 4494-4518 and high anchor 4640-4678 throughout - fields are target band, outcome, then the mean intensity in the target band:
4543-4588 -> -0.04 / 2.86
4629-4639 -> -0.03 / 2.98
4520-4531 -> -0.02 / 2.75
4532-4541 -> -0.16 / 3.13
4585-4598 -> 0.02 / 2.75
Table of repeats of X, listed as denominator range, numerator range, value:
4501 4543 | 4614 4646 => 1.11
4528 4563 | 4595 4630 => 1.10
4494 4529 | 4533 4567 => 1.11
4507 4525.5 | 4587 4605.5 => 1.07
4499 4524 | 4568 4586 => 1.15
